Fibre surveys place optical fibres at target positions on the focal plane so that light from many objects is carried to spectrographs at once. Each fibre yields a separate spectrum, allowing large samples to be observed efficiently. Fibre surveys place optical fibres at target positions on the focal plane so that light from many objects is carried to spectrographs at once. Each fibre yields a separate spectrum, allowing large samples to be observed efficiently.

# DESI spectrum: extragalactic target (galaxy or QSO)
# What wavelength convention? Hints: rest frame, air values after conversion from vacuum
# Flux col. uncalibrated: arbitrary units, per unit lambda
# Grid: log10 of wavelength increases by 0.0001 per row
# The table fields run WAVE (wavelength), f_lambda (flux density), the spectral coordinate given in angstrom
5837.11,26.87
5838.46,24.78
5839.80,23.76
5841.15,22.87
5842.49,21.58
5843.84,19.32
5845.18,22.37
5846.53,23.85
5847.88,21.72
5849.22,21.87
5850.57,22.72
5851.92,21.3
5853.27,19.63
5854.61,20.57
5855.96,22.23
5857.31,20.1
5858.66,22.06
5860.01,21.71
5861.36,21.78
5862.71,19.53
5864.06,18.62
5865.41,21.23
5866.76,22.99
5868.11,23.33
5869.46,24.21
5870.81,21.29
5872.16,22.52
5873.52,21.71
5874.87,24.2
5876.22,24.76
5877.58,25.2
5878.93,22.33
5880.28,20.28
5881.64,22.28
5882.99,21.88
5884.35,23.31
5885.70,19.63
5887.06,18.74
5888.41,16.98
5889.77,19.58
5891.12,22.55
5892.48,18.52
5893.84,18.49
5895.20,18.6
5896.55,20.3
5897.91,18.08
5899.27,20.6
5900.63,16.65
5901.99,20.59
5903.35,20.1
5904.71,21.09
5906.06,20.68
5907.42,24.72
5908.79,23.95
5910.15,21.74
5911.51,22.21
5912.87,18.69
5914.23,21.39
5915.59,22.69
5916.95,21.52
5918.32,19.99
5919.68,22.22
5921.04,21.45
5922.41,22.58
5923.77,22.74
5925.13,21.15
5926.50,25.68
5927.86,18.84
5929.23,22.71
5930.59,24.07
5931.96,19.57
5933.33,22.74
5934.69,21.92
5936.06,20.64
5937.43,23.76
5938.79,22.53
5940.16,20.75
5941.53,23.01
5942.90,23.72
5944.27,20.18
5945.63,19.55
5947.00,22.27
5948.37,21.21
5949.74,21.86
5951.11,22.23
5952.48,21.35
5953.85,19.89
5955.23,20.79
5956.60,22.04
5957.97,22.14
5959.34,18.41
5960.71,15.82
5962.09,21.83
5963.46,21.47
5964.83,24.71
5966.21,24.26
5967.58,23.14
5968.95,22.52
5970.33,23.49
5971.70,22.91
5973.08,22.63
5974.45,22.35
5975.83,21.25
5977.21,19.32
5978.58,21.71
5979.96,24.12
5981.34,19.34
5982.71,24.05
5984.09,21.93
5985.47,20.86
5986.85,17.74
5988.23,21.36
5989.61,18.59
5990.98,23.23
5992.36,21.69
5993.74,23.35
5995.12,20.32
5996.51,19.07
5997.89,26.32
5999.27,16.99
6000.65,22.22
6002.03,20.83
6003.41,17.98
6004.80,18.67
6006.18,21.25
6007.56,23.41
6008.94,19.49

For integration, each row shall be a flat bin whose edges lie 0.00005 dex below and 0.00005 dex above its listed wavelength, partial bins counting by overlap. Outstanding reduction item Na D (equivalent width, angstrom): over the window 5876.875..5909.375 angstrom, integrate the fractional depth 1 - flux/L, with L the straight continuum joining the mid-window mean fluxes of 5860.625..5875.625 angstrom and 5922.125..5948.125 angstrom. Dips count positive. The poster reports 2.01 angstrom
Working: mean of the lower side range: 22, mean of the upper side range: 22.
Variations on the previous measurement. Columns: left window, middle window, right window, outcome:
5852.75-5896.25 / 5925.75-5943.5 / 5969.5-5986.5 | -0.5 angstrom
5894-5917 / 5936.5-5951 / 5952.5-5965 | -0.8 angstrom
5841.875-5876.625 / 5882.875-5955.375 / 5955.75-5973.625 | 2.4 angstrom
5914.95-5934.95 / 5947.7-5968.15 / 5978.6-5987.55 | 0.2 angstrom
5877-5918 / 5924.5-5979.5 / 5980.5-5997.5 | -2.2 angstrom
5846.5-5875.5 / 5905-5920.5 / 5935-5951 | 0.0 angstrom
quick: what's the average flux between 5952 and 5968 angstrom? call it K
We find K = 21.3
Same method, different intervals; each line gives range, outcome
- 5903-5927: 21.9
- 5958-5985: 21.9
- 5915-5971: 21.8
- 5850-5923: 21.2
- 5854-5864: 21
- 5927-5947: 21.8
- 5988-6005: 20.9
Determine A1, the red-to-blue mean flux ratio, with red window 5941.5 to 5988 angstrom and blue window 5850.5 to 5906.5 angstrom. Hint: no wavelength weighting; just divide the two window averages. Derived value 1.0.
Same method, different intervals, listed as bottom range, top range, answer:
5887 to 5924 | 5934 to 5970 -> 1.05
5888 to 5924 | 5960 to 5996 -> 1.05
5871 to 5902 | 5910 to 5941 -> 1.05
